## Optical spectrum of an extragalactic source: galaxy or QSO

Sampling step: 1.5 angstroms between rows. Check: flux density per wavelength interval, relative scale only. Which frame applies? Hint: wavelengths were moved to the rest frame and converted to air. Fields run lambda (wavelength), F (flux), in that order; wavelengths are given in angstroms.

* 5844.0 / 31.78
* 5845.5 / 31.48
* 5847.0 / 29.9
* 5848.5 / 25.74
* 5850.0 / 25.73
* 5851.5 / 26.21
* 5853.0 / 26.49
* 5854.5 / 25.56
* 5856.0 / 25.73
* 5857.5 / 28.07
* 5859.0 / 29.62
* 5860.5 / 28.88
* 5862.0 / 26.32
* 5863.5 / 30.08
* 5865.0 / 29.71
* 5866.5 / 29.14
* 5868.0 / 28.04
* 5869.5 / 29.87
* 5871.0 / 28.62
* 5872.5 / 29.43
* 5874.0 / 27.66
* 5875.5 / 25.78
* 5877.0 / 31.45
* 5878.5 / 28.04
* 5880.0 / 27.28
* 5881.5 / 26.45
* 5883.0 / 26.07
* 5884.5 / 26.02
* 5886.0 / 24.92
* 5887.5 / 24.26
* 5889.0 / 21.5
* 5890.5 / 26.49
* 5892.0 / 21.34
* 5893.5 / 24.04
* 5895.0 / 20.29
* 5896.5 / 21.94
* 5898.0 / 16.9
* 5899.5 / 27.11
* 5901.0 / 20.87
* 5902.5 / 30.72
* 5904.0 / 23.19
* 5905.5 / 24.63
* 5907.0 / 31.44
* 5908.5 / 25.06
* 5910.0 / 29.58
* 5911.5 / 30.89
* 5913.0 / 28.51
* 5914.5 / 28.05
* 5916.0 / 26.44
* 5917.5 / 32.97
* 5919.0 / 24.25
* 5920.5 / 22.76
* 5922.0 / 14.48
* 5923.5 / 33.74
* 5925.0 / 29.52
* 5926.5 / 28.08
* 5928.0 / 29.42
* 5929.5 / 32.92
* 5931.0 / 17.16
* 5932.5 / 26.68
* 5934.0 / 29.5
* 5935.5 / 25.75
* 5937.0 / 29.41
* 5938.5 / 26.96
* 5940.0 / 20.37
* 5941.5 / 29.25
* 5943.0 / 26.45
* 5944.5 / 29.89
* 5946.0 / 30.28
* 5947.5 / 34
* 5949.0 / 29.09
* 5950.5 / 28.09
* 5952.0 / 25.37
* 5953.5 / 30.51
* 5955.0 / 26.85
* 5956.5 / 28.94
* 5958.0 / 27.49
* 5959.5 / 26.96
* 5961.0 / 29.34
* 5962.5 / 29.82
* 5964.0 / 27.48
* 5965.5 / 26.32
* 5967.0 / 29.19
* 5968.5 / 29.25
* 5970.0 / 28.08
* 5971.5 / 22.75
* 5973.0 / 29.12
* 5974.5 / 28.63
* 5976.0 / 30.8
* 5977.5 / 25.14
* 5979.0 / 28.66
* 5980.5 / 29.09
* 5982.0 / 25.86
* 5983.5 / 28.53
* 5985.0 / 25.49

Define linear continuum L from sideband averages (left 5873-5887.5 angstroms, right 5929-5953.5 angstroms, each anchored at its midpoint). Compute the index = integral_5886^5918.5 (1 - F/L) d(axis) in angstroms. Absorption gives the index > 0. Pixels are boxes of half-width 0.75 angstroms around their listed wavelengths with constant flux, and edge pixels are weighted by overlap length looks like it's 2.0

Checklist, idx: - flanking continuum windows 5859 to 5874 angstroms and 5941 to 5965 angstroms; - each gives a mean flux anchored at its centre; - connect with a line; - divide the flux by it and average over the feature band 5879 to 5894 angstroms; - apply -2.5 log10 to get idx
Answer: 0.16 mag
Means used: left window 28.9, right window 28.7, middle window 24.9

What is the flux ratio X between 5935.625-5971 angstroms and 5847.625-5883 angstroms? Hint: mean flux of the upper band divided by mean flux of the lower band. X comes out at 1.0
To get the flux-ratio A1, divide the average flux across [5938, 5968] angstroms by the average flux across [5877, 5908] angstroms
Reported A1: 1.13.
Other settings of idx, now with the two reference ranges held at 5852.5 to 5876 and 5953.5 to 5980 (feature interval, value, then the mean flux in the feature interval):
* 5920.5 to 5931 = 0.05 mag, 26.9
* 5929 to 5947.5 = 0.03 mag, 27.3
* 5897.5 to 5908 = 0.12 mag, 25.2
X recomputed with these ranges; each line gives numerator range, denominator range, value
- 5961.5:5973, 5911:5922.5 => 1.06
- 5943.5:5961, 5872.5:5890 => 1.09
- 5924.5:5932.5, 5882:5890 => 1.11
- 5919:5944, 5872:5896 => 1.03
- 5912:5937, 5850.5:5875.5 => 0.96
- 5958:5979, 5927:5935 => 1.03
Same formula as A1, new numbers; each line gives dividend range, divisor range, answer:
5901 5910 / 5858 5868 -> 0.93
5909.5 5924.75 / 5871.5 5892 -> 1.03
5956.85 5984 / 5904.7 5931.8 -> 1.03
